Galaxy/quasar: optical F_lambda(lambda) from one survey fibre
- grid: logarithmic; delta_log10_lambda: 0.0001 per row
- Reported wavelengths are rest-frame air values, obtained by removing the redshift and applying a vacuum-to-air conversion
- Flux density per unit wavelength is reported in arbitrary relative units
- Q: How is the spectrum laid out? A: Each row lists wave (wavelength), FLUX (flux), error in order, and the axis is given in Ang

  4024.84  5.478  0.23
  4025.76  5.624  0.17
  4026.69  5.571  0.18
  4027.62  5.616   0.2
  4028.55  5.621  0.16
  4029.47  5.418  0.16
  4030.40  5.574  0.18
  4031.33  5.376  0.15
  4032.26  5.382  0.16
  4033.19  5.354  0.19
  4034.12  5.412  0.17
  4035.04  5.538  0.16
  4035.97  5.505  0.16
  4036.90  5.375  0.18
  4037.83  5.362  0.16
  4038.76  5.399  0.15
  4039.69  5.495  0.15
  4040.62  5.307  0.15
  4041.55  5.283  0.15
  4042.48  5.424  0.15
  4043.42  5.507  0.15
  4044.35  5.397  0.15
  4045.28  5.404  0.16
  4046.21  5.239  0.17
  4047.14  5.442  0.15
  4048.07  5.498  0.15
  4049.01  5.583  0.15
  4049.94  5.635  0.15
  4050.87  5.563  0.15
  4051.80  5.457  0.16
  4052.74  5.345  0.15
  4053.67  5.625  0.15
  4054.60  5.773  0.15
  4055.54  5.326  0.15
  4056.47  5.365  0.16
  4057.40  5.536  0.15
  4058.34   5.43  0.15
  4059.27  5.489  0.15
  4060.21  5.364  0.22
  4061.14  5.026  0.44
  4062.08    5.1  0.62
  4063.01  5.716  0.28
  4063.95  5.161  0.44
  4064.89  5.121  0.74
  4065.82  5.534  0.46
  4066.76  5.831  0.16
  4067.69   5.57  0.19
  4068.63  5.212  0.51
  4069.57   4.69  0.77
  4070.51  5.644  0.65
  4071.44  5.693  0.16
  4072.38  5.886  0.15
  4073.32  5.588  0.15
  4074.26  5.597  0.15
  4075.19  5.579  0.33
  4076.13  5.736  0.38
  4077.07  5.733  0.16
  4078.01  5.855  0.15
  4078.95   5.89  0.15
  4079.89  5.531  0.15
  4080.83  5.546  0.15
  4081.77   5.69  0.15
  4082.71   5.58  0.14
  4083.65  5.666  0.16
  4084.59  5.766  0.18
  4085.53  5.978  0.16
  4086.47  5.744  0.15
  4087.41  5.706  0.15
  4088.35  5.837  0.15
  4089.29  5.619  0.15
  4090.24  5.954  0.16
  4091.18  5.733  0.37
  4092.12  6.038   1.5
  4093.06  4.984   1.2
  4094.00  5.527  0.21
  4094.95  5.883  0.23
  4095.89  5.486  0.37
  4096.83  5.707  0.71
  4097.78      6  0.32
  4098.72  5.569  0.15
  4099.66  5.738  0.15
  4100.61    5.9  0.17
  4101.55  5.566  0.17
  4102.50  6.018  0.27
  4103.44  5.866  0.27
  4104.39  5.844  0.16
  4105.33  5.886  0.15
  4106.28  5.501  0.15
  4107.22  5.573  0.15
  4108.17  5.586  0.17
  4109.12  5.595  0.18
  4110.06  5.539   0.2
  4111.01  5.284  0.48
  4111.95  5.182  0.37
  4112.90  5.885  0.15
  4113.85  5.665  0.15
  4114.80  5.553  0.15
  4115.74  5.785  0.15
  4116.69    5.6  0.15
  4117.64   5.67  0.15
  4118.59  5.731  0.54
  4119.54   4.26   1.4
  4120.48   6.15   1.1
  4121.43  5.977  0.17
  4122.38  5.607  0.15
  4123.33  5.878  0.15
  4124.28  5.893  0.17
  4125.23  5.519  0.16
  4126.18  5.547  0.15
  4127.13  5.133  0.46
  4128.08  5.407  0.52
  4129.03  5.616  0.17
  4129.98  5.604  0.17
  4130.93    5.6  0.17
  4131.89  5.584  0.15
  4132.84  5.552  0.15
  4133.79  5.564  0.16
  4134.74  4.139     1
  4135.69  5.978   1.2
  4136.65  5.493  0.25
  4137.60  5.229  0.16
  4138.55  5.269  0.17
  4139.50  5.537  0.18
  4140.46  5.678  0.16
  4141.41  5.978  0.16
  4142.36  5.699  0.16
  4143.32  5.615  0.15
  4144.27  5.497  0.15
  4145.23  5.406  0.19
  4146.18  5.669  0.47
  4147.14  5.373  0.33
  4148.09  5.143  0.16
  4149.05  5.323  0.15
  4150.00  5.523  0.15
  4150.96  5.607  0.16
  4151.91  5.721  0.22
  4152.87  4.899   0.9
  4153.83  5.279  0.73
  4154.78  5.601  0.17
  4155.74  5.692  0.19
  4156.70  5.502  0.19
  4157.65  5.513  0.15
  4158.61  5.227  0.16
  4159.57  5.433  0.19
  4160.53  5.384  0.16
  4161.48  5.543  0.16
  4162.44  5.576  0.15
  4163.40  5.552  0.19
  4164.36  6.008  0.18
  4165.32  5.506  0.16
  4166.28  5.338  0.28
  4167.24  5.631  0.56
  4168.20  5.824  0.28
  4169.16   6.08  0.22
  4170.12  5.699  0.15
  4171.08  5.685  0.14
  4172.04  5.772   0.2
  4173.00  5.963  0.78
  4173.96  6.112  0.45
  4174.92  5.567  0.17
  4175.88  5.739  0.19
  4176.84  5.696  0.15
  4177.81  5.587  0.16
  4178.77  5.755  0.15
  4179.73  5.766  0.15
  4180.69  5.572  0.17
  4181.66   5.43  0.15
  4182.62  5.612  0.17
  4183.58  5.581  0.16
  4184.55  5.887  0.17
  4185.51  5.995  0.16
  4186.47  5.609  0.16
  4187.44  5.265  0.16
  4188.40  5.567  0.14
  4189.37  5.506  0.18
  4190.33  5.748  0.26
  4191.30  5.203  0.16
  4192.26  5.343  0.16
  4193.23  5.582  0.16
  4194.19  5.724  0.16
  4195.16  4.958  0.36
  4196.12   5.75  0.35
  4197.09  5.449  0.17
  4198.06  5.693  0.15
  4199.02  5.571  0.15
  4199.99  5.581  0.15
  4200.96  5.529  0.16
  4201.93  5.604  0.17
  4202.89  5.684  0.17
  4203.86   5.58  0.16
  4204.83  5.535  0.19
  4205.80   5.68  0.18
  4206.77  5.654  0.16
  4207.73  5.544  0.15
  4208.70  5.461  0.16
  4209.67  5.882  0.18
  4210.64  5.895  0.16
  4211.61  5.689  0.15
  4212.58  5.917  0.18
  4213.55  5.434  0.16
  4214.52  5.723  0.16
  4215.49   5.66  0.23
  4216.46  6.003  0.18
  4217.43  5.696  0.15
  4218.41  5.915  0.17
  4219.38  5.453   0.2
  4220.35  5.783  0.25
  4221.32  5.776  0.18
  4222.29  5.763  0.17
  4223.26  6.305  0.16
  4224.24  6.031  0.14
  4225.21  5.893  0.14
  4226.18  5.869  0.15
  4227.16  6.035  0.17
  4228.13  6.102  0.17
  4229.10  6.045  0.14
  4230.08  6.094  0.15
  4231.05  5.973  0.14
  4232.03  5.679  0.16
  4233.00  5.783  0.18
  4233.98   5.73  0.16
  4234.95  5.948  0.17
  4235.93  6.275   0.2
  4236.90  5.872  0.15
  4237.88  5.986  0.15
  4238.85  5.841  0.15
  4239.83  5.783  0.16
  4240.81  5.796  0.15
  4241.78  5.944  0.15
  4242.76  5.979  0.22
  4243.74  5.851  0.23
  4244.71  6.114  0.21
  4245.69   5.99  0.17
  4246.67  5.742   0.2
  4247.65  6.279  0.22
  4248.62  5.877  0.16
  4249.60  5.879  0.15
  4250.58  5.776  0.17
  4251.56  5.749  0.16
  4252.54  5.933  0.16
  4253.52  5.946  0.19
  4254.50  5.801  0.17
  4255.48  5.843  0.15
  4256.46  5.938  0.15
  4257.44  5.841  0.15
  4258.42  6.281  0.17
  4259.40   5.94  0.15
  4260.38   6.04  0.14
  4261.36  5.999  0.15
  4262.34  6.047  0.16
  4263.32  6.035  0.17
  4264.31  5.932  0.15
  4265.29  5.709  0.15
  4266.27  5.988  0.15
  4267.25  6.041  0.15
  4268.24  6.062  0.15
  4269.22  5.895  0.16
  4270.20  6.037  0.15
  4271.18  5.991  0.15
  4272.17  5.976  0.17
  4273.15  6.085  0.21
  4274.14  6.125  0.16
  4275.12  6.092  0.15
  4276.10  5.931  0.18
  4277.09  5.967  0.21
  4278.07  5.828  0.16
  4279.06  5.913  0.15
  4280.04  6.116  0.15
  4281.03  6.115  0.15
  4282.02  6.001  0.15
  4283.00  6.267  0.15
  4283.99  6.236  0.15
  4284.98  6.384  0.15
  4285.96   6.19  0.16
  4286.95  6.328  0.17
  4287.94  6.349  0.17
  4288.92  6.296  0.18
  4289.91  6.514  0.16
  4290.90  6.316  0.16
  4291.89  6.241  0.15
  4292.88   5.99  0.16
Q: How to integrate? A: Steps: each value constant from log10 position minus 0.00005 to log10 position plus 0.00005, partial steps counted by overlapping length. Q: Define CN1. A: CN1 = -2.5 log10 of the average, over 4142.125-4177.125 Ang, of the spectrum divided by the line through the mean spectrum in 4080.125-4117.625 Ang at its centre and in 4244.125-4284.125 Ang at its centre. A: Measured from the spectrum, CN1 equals 0.04 mag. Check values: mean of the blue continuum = 5.68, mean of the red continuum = 5.98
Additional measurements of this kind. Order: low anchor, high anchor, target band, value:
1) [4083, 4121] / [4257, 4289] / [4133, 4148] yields 0.06 mag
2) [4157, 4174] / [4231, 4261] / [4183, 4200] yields 0.03 mag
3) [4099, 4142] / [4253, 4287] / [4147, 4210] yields 0.03 mag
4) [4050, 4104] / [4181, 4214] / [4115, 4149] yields 0.01 mag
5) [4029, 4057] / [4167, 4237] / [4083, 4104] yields -0.04 mag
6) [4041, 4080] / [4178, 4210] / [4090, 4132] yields -0.02 mag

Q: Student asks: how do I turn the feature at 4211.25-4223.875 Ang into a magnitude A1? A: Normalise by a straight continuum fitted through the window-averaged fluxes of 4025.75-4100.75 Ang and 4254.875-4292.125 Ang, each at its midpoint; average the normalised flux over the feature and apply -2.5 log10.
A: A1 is 0.03 mag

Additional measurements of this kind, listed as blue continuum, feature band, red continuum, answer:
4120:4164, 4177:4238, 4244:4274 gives 0.01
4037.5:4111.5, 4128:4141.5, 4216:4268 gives 0.04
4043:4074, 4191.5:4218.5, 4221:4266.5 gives 0.04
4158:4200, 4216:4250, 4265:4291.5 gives -0.01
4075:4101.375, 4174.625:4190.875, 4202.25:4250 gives 0.03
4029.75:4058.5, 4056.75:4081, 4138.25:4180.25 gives 0.00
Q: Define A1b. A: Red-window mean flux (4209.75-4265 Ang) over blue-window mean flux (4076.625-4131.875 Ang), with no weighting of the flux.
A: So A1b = 1.0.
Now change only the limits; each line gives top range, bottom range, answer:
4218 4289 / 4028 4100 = 1.08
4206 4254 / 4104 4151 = 1.06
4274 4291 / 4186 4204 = 1.12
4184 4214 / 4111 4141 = 1.01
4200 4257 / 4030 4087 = 1.06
